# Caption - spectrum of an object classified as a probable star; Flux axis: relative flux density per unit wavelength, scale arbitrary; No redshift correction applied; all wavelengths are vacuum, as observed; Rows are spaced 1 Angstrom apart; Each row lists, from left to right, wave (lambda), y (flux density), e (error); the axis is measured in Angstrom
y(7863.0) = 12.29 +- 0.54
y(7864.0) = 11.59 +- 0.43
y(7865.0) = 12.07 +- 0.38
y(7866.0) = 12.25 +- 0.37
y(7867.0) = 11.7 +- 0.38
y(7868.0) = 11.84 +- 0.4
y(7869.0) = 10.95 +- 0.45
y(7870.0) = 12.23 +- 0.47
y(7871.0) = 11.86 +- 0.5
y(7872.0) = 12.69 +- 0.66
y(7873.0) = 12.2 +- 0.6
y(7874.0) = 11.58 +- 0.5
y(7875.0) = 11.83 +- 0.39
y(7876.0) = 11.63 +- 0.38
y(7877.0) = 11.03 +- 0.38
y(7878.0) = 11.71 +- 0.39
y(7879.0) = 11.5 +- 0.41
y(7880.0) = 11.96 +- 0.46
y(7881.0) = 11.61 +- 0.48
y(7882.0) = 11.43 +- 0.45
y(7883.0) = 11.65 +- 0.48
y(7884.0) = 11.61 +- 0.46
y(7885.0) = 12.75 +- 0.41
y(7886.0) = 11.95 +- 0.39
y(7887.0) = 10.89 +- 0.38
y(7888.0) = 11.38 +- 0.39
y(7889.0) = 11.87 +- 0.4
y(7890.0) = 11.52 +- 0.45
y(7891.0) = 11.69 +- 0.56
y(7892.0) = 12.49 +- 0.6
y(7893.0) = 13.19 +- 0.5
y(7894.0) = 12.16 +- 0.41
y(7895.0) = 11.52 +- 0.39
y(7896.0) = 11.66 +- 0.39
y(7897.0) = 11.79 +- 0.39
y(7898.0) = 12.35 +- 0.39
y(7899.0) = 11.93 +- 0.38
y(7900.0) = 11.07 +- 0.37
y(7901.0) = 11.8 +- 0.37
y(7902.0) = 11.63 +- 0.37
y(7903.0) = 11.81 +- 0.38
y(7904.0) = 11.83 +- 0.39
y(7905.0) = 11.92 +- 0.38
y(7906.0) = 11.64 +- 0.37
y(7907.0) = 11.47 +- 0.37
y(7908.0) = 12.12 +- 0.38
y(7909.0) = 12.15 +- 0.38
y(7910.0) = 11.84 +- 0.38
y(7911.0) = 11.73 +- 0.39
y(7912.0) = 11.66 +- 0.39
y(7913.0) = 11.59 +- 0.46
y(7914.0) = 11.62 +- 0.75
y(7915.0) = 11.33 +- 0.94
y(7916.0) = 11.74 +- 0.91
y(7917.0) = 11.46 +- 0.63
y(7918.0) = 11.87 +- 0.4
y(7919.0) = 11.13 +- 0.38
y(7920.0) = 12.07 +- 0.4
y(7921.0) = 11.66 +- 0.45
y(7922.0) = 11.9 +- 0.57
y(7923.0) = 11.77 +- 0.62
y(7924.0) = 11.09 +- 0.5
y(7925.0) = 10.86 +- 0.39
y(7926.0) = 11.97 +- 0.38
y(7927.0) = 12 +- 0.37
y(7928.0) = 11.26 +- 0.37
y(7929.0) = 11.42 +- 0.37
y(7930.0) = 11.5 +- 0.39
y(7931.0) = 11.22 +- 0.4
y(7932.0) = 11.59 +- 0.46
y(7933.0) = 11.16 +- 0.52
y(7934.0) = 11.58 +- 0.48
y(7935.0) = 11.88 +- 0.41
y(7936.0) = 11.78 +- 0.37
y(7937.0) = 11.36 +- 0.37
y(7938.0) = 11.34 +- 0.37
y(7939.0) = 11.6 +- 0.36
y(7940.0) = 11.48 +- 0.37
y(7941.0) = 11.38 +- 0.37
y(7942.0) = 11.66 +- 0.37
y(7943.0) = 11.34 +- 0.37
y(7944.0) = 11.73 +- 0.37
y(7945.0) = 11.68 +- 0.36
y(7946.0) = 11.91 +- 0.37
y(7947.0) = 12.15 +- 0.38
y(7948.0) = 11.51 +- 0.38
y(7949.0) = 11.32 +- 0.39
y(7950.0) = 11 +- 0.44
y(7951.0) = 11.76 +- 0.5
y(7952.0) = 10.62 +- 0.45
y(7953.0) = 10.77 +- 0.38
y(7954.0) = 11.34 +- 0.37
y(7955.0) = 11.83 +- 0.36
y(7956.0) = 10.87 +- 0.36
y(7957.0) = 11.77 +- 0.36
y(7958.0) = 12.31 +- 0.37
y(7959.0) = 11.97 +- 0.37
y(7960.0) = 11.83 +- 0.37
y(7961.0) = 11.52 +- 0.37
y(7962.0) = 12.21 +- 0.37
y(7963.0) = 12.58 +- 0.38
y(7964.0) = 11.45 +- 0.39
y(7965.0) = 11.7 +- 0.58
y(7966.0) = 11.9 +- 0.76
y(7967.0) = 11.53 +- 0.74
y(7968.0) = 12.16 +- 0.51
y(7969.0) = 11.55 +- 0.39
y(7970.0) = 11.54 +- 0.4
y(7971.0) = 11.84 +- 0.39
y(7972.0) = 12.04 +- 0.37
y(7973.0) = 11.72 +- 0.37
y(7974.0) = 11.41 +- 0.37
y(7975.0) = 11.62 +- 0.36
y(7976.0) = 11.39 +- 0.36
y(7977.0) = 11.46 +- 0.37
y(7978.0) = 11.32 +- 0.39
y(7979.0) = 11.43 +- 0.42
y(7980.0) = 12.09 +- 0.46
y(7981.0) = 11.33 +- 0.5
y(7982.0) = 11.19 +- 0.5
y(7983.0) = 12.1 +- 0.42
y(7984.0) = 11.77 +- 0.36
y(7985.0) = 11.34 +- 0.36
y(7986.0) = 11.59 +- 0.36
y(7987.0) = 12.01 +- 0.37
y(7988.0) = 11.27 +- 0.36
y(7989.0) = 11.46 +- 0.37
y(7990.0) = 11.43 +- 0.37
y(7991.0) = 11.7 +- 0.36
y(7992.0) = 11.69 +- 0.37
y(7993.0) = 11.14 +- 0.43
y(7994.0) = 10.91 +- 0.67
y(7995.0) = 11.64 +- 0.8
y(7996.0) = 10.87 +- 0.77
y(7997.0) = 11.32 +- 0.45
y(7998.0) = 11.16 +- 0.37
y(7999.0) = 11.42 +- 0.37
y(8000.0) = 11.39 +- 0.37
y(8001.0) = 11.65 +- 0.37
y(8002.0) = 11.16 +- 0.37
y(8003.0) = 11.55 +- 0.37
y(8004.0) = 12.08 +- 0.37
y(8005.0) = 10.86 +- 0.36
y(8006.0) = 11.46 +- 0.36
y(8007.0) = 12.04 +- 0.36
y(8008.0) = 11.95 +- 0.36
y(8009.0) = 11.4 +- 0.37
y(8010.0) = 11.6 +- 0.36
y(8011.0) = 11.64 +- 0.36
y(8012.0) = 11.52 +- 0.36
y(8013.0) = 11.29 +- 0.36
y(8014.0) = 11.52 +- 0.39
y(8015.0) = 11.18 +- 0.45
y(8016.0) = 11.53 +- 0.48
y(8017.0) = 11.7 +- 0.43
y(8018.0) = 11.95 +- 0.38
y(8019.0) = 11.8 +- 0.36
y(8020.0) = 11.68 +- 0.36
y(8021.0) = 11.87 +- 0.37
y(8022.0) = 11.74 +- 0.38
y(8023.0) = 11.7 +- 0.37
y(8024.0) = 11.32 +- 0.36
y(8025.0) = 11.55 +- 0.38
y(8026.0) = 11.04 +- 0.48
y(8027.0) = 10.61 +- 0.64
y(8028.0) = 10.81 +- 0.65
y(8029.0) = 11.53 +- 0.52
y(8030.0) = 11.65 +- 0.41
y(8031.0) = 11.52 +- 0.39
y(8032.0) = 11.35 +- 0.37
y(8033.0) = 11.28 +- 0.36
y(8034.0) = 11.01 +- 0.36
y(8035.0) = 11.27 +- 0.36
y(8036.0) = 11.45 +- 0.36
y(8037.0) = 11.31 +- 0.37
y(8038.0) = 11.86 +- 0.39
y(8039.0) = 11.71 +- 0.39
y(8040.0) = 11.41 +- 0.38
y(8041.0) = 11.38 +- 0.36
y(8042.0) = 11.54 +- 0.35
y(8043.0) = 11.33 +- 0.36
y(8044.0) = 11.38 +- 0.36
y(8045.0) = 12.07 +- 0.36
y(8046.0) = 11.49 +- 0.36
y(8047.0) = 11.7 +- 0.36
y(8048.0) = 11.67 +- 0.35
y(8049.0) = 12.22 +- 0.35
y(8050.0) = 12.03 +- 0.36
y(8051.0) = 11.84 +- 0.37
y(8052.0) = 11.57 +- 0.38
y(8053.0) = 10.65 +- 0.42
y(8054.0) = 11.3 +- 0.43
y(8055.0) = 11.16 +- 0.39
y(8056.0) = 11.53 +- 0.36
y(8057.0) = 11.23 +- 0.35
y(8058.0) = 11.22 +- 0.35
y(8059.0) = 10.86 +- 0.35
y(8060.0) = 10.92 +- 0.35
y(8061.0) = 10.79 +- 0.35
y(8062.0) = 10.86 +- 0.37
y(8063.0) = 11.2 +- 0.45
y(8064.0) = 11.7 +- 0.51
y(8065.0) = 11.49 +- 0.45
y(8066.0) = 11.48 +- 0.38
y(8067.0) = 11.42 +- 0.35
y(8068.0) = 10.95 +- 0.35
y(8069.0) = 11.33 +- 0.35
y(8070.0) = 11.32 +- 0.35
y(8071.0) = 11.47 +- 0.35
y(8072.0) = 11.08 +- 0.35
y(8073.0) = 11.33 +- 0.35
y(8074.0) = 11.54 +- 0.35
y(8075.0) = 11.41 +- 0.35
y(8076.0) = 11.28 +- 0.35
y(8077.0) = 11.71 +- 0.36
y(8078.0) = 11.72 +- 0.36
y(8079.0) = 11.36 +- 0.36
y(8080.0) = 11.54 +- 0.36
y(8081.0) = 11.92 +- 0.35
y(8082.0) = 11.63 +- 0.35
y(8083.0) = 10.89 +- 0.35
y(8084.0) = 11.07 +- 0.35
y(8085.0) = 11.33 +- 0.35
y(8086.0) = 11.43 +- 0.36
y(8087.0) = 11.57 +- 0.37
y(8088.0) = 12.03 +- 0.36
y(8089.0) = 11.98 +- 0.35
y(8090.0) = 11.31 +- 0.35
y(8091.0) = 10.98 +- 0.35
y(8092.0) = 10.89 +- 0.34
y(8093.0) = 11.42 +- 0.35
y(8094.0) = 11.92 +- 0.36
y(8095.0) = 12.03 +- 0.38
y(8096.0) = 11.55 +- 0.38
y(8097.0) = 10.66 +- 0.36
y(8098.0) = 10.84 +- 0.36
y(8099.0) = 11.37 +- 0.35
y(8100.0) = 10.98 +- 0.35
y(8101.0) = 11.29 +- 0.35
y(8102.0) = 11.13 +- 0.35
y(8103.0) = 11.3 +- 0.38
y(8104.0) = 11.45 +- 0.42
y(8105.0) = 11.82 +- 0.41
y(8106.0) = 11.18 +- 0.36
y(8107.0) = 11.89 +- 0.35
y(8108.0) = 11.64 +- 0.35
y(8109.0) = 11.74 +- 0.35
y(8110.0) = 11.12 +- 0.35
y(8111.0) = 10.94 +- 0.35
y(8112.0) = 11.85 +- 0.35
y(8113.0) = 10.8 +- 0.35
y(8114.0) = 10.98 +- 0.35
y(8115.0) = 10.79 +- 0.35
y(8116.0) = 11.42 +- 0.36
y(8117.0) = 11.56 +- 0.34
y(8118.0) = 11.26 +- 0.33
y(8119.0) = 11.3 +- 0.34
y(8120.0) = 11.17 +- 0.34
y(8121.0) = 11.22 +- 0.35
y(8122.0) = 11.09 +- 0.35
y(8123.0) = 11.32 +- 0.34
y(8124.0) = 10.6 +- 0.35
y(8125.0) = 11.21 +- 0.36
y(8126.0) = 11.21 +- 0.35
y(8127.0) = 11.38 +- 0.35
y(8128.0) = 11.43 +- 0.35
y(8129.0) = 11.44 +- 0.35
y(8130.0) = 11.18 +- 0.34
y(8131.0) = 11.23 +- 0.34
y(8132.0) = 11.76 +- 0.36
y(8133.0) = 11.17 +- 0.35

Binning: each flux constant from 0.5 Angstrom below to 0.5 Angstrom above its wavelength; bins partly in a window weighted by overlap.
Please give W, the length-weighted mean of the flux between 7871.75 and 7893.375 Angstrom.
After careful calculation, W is 11.8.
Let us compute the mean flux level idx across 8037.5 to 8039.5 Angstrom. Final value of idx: 11.8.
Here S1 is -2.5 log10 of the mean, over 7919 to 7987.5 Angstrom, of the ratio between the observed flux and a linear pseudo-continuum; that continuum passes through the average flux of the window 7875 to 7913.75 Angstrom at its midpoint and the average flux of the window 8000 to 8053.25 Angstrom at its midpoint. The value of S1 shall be 0.006 mag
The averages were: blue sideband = 11.8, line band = 11.6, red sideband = 11.5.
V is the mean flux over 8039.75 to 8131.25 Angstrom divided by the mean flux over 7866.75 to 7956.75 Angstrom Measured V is 1.0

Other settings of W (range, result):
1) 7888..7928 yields 11.8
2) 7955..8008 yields 11.6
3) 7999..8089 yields 11.5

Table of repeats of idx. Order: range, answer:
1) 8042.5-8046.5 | 11.6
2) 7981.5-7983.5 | 11.6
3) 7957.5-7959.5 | 12.1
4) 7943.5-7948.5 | 11.8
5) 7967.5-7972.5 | 11.8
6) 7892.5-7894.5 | 12.7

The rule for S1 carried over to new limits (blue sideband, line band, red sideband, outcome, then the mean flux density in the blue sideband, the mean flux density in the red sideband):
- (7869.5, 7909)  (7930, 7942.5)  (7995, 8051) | 0.02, 11.8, 11.5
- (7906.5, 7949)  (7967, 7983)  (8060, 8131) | -0.01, 11.6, 11.3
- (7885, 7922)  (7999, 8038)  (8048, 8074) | 0.00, 11.8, 11.3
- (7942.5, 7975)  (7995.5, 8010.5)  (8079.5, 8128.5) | 0.01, 11.7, 11.3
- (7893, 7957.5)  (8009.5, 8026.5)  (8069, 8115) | -0.01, 11.6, 11.4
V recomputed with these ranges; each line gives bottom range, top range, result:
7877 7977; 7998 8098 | 0.98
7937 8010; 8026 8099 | 0.99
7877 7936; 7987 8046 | 0.98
